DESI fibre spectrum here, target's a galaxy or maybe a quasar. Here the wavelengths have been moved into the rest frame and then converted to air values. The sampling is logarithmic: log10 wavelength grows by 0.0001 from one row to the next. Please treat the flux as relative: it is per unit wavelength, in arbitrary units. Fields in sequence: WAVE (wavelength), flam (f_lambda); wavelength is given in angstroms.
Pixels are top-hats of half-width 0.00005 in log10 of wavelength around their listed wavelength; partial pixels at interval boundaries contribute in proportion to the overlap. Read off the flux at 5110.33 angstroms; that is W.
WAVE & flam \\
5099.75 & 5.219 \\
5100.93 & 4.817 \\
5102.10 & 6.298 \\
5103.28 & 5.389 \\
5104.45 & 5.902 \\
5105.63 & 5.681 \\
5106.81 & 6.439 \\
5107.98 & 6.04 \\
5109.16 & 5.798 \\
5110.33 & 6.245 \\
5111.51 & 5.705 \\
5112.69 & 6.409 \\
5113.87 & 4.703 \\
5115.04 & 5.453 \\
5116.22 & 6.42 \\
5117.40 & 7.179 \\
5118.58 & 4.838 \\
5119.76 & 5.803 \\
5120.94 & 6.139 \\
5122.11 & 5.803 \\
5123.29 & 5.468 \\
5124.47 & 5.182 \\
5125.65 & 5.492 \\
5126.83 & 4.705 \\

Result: 6.245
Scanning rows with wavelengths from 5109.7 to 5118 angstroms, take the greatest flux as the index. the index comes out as 7.179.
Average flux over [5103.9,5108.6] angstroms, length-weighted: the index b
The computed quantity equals 6.01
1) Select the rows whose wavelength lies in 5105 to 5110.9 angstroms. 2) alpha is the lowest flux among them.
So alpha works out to 5.681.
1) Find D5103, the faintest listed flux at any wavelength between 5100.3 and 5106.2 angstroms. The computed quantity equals 4.817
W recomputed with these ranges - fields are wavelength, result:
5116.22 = 6.42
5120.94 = 6.139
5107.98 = 6.04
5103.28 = 5.389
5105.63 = 5.681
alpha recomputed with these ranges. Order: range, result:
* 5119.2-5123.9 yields 5.468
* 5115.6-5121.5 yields 4.838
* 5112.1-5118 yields 4.703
